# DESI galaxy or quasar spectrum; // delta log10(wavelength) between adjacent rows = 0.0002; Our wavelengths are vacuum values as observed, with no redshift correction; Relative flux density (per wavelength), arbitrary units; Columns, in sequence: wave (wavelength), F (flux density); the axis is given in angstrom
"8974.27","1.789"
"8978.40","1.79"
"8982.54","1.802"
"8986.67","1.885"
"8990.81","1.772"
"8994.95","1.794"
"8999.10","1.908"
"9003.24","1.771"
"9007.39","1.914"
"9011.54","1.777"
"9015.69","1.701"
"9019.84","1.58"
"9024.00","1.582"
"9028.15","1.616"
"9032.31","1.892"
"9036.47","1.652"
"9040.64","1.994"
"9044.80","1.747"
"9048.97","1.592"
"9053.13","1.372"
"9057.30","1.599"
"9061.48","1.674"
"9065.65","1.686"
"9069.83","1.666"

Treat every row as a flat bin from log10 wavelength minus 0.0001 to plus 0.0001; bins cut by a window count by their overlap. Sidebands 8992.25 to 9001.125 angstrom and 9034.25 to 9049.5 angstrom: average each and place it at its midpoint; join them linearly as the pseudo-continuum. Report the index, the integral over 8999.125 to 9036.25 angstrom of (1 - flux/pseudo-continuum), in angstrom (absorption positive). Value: 1.5 angstrom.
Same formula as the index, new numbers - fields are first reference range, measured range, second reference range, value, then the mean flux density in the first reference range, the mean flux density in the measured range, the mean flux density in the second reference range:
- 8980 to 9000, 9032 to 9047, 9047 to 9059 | -2.1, 1.83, 1.81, 1.52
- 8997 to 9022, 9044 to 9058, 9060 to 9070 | 1.2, 1.77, 1.56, 1.68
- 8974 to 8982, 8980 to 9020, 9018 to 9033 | -1.7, 1.79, 1.8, 1.65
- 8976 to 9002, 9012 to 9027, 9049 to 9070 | 0.8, 1.82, 1.64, 1.59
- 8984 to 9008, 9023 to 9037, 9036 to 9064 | 0.2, 1.84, 1.7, 1.66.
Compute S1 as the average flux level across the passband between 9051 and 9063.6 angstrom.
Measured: 1.55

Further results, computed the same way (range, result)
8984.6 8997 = 1.82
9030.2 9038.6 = 1.77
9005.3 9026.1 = 1.71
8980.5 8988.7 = 1.85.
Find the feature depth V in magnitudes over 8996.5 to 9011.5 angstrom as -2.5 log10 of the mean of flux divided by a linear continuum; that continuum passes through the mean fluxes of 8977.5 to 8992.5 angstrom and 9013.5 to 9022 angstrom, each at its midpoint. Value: -0.083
